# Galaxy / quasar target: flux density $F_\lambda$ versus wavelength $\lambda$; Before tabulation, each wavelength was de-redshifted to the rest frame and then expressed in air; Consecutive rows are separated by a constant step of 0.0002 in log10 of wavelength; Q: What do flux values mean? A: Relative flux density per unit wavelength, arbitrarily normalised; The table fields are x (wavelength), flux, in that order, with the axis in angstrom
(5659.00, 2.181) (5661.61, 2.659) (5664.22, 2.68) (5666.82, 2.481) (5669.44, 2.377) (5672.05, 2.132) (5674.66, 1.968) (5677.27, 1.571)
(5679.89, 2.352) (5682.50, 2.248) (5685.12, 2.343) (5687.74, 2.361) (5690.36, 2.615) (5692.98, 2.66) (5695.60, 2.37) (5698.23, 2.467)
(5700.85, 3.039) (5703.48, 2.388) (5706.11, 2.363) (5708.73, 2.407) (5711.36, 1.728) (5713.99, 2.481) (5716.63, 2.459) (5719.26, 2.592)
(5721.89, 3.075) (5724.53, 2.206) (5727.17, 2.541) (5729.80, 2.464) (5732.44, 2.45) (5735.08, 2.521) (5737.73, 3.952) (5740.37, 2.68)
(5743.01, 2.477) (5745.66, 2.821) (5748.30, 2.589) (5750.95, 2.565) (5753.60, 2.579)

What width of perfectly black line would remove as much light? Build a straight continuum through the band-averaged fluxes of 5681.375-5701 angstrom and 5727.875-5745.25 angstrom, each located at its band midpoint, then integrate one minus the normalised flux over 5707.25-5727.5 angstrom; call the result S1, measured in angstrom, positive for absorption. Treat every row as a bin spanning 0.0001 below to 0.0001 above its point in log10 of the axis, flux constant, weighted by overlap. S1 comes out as 1.6 angstrom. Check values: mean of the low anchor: 2.48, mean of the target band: 2.43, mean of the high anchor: 2.75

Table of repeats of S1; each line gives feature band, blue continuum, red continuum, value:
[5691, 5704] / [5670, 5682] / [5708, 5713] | -3.5 angstrom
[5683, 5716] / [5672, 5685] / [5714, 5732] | -2.0 angstrom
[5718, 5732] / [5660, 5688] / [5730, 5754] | 0.3 angstrom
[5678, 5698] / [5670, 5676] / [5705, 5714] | -2.4 angstrom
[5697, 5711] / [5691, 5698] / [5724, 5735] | 0.1 angstrom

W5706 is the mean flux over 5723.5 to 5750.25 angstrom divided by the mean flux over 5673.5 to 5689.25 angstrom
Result 1.24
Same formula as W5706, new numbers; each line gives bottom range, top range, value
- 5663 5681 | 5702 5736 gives 1.10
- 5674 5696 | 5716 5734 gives 1.12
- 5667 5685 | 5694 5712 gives 1.13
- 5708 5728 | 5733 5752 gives 1.15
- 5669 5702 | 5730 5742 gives 1.22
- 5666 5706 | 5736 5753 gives 1.20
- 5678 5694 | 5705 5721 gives 0.99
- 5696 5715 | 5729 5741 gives 1.18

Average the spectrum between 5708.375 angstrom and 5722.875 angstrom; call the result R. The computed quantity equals 2.45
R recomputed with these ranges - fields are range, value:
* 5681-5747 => 2.55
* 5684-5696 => 2.48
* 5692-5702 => 2.63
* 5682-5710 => 2.49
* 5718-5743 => 2.71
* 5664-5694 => 2.3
